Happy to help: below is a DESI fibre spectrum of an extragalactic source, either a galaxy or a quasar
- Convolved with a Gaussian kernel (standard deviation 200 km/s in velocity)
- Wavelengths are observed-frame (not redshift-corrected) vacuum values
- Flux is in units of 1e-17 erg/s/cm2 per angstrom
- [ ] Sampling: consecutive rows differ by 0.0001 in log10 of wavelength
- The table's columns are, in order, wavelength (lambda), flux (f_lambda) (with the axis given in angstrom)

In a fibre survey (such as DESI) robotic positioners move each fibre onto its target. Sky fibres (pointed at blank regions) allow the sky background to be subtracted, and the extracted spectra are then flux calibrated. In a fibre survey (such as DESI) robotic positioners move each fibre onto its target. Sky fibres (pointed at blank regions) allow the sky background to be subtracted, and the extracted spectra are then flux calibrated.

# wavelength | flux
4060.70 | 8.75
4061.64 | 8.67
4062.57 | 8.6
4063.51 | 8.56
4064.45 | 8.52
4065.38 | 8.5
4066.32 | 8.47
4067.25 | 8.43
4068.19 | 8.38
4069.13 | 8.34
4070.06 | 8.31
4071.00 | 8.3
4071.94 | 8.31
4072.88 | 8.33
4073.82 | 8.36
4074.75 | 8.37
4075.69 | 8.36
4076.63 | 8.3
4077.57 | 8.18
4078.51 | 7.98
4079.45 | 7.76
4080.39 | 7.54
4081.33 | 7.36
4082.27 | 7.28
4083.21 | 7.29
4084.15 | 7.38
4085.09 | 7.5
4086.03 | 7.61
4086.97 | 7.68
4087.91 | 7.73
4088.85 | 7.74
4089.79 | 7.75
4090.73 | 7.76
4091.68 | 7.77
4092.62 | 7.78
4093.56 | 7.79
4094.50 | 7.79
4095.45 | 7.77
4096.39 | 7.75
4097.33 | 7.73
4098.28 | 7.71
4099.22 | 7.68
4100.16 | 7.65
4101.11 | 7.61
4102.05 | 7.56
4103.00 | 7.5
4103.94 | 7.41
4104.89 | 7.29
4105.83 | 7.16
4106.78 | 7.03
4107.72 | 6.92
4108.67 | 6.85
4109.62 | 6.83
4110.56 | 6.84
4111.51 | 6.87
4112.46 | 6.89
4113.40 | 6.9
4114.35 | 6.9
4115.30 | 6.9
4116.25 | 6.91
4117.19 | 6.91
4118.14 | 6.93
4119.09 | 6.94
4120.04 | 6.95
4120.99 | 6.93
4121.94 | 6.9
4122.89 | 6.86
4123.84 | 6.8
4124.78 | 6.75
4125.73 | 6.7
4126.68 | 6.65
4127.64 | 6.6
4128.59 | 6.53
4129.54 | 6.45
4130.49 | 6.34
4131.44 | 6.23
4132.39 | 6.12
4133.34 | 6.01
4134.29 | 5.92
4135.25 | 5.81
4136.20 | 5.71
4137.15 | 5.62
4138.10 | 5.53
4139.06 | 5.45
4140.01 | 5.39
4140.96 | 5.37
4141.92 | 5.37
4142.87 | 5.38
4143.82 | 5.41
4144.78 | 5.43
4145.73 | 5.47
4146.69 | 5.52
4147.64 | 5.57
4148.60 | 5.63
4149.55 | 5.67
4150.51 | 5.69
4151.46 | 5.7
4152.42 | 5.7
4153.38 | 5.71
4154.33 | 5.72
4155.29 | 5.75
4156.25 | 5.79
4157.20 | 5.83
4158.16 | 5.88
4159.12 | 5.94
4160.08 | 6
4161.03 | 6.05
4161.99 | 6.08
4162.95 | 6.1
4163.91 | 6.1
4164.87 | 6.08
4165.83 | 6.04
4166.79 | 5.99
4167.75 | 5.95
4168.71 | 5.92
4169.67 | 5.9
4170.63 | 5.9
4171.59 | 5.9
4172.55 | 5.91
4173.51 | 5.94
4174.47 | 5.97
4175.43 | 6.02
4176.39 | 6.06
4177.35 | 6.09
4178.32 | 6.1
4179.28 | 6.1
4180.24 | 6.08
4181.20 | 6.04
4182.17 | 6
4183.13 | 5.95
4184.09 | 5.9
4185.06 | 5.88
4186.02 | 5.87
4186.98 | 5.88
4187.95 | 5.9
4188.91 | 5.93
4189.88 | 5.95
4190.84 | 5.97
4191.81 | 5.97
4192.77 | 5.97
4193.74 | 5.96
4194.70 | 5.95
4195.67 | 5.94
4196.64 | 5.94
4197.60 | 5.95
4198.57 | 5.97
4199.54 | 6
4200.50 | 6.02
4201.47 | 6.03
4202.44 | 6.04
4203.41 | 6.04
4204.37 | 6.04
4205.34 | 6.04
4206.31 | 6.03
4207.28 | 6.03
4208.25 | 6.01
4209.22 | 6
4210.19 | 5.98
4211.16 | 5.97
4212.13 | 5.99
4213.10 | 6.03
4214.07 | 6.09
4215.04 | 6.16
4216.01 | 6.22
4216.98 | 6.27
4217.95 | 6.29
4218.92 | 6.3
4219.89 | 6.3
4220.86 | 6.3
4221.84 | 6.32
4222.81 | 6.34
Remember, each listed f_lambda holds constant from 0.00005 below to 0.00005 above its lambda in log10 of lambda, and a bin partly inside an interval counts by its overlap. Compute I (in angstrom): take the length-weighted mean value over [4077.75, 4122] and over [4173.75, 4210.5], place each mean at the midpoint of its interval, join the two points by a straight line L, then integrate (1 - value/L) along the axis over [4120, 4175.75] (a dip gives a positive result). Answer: 5.7 angstrom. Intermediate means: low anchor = 7.36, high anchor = 5.99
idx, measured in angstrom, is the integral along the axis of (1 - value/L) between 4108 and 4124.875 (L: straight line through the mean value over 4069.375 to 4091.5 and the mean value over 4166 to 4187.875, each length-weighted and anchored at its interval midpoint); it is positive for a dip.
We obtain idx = 0.66 angstrom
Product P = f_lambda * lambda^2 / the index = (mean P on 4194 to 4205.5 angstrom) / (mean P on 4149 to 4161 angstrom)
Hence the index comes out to 1.06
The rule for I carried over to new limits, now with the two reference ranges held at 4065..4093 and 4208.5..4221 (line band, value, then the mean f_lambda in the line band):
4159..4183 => 2.6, 6.01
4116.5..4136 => 2.1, 6.56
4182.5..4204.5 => 1.6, 5.96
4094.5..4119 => 1.2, 7.22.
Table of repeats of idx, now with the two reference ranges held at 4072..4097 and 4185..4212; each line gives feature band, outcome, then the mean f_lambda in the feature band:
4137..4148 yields 2.3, 5.45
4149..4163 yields 1.7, 5.83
